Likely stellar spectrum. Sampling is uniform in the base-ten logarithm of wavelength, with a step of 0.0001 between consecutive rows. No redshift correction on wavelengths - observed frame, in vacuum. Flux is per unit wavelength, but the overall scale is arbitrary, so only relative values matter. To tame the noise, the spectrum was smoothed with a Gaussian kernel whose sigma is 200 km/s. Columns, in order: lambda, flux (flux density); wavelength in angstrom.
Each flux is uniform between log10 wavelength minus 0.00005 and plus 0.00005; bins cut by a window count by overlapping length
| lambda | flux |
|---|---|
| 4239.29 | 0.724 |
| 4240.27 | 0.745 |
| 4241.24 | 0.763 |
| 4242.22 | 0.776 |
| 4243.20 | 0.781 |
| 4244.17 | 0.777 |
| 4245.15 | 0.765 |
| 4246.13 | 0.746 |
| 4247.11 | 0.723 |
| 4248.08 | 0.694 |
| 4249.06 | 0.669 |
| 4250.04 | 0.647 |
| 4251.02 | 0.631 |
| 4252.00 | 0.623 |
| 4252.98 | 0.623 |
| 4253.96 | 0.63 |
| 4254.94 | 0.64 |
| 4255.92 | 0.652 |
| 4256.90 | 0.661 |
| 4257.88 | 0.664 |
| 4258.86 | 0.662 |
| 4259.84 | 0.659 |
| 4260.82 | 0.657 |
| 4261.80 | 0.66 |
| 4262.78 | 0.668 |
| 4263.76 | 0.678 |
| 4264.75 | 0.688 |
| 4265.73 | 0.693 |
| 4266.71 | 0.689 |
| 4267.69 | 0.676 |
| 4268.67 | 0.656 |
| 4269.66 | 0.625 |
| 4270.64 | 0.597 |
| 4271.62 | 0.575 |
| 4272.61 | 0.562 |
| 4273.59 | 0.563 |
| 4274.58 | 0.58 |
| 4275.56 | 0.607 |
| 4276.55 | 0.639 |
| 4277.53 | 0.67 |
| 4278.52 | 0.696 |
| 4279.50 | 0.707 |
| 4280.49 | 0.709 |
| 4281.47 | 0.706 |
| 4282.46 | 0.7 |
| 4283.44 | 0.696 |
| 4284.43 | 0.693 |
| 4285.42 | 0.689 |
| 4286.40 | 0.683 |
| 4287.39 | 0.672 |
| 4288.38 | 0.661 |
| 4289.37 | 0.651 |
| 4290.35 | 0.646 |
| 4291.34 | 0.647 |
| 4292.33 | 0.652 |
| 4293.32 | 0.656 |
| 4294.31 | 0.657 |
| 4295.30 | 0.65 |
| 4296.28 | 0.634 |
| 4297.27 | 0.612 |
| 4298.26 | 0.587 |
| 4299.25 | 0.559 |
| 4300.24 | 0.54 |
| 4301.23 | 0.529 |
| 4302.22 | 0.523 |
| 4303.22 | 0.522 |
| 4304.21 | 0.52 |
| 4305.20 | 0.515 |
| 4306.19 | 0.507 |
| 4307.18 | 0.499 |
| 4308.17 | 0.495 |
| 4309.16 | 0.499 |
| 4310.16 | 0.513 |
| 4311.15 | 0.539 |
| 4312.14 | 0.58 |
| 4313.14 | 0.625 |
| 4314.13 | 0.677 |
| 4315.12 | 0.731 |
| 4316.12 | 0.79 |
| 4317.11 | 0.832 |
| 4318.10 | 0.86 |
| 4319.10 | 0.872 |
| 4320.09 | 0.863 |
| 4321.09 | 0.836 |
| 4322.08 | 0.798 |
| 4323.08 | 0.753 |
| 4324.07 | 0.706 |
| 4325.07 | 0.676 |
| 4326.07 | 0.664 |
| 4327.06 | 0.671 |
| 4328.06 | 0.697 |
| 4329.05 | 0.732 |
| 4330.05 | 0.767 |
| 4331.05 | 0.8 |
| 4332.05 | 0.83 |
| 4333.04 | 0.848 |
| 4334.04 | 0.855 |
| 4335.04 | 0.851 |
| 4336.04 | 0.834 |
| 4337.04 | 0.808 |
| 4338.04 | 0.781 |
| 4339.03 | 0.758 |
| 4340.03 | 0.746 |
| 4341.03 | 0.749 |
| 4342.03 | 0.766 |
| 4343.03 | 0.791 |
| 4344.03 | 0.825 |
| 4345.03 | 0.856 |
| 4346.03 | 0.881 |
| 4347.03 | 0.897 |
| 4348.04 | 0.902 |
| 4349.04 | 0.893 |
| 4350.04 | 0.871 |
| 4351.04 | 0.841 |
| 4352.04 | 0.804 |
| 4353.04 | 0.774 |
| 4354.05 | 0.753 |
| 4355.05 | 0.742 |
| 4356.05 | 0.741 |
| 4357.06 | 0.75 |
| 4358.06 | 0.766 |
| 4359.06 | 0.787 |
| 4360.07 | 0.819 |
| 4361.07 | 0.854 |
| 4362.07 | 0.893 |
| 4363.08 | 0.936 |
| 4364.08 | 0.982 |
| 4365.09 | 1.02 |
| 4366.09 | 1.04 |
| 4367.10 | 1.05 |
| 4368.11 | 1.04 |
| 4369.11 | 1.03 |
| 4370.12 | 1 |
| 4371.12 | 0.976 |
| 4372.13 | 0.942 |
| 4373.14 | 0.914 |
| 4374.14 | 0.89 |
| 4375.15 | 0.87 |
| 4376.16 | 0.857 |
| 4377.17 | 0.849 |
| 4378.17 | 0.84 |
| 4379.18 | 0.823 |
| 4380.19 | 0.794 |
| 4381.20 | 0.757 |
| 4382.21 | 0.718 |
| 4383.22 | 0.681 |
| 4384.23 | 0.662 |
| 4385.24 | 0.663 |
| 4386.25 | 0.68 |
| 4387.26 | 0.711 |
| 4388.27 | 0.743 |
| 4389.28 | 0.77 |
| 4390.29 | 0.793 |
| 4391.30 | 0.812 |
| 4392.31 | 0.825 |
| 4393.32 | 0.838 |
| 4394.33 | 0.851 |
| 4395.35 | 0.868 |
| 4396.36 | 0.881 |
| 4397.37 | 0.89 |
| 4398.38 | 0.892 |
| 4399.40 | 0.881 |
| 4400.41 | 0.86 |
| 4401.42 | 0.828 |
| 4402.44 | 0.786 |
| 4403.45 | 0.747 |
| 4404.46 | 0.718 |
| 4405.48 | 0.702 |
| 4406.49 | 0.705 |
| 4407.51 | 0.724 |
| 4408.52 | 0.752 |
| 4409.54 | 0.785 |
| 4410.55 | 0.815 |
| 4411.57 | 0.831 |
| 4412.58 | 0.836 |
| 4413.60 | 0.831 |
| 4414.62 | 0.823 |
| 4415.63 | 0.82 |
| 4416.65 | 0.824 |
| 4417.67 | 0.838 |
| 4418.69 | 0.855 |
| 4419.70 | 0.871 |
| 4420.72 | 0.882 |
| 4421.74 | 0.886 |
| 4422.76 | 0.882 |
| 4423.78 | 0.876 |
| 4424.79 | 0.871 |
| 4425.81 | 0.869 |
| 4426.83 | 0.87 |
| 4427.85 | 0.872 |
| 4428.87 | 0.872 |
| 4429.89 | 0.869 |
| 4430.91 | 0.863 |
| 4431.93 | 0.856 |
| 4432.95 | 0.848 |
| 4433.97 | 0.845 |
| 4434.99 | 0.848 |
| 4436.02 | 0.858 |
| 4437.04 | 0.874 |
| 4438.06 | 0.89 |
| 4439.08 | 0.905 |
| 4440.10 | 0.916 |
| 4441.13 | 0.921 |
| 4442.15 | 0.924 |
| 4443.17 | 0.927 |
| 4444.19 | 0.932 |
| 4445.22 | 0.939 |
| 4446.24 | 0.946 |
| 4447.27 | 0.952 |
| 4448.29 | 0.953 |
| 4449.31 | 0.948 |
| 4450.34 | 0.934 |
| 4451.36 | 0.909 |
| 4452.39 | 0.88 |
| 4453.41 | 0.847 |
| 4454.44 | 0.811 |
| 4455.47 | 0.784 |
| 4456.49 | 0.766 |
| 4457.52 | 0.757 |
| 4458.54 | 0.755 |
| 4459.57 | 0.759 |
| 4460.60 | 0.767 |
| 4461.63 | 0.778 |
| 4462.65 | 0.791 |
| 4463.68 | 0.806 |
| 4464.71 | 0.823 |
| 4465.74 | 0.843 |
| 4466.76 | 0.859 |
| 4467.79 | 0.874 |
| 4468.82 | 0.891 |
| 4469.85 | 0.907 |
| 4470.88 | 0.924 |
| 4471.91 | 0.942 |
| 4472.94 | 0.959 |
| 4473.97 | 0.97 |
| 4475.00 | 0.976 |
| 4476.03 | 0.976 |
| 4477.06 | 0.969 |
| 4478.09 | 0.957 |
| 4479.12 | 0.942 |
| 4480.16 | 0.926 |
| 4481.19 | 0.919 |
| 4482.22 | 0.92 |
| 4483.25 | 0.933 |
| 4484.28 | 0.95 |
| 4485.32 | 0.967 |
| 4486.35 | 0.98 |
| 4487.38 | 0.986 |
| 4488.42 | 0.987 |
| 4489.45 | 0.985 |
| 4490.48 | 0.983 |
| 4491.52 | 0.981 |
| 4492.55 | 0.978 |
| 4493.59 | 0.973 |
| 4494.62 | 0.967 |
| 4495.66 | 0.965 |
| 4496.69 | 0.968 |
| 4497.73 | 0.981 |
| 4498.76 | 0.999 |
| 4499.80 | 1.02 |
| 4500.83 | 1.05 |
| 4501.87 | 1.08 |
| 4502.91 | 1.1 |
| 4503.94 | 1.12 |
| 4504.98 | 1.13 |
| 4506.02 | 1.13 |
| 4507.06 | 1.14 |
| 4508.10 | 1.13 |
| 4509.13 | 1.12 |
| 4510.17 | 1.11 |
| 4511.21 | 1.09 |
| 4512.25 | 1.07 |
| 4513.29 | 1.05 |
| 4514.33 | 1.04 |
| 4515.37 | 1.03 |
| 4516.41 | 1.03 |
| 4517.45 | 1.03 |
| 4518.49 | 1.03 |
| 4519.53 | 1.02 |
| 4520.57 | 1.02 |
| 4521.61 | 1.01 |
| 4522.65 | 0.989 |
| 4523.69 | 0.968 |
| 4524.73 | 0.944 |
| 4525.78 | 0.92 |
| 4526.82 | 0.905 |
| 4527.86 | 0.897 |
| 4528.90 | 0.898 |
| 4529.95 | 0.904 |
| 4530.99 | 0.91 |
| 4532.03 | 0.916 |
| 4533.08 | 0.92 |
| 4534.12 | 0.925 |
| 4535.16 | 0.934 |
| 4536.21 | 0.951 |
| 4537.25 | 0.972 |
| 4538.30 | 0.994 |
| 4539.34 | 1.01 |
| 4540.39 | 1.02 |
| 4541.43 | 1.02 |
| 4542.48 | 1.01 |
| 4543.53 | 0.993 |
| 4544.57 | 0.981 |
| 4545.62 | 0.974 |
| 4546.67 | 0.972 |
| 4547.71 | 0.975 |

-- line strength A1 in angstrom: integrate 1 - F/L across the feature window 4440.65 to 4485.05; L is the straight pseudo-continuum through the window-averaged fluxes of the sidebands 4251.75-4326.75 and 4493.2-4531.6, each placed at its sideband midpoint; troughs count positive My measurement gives 2.3 angstrom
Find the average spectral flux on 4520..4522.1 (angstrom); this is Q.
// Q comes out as 1.02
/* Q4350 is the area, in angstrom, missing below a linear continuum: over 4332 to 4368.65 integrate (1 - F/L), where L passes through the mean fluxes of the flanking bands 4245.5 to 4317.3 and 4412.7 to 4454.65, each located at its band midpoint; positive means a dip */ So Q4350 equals -4.9 angstrom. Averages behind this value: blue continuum 0.635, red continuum 0.881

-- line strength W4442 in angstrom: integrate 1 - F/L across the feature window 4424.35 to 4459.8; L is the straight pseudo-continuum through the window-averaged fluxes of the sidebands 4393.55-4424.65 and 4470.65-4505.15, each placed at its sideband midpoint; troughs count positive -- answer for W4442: 0.7 angstrom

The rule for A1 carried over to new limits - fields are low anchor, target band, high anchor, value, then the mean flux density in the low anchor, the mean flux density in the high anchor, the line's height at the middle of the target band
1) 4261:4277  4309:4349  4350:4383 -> 0.76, 0.635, 0.869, 0.779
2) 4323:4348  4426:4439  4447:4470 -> -0.56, 0.784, 0.841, 0.829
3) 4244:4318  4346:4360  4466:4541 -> -1.13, 0.64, 0.986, 0.752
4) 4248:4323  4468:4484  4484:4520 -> 0.78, 0.647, 1.03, 0.987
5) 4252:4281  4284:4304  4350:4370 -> 2.58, 0.647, 0.877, 0.715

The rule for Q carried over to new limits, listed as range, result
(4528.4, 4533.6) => 0.909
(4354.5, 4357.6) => 0.745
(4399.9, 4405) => 0.788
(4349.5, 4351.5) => 0.858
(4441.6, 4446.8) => 0.934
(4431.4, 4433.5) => 0.853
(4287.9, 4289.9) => 0.657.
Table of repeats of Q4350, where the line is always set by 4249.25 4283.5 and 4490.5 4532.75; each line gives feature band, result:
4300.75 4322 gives 2.40 angstrom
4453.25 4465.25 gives 1.94 angstrom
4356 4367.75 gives -1.50 angstrom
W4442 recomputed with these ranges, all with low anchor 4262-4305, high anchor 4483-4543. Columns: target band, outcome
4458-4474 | 1.36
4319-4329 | -0.69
